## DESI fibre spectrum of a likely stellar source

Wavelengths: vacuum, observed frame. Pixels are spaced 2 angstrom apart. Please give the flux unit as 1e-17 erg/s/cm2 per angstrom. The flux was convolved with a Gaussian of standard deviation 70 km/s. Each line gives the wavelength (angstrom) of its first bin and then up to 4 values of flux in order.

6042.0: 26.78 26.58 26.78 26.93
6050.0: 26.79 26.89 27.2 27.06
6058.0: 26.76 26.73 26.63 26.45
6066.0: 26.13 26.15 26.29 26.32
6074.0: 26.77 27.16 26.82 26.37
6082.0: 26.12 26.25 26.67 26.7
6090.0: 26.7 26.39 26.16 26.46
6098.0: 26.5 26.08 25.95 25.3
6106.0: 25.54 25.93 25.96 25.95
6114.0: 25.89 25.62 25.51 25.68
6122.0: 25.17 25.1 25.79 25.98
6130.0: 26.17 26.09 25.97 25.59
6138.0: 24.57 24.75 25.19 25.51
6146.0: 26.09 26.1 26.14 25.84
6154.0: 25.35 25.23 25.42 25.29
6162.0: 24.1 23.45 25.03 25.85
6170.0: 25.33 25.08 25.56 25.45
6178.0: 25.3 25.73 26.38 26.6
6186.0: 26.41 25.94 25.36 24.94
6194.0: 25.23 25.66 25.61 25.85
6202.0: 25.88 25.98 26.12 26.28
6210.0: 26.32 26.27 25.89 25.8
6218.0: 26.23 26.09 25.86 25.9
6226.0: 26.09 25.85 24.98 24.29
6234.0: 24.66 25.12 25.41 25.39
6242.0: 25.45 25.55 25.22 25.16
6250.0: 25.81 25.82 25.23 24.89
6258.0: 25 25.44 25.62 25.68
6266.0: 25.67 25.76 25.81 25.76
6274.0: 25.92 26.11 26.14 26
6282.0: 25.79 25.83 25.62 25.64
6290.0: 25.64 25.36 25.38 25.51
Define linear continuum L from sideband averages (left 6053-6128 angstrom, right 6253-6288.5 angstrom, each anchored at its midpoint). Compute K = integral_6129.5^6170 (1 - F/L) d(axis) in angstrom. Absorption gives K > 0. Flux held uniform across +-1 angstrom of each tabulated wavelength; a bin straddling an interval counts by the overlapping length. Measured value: 1.0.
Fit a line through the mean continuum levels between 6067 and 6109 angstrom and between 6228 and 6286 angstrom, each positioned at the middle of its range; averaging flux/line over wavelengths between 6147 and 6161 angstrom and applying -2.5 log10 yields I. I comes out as 0.02 mag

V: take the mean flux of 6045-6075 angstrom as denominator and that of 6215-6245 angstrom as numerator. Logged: 1.0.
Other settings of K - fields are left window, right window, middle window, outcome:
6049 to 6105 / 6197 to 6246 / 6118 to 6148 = 0.7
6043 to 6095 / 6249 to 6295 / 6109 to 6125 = 0.5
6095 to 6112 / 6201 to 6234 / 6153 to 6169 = 0.6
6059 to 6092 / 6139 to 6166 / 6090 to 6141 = 0.2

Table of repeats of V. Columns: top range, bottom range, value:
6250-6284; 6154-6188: 1.01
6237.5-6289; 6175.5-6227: 0.99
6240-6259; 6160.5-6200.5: 1.00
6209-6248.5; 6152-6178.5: 1.02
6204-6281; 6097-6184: 1.00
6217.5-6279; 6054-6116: 0.97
